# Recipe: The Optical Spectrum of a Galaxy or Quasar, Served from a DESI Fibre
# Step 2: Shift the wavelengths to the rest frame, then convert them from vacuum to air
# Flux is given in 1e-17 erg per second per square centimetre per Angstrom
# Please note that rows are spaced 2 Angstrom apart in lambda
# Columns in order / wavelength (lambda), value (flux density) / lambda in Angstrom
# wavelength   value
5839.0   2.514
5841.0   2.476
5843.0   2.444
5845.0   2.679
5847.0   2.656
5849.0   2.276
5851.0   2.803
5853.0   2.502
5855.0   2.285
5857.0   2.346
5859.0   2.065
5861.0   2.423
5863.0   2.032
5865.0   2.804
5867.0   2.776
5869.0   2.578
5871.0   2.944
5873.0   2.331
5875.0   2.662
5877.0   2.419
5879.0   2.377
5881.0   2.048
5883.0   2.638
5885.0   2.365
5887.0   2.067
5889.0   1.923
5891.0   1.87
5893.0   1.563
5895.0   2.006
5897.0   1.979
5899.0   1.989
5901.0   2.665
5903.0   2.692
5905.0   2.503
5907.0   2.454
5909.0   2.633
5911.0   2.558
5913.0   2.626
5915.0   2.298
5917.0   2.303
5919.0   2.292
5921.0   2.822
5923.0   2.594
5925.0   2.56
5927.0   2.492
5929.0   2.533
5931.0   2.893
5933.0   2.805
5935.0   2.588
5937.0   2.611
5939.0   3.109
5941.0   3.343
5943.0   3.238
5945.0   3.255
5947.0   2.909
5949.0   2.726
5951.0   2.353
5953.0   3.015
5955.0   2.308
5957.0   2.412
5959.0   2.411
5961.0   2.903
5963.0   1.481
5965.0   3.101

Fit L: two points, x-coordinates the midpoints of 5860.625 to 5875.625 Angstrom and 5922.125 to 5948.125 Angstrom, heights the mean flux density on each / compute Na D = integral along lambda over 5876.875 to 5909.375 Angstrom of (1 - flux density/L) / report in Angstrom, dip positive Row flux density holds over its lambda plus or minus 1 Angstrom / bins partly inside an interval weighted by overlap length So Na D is 5.3 Angstrom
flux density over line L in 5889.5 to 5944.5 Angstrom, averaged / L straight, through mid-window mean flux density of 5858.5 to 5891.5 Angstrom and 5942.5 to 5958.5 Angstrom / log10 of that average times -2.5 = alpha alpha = 0.03 mag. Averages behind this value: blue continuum 2.38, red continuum 2.75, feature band 2.52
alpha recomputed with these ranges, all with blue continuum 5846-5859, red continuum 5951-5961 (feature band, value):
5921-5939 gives -0.06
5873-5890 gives 0.07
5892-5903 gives 0.19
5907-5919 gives 0.02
